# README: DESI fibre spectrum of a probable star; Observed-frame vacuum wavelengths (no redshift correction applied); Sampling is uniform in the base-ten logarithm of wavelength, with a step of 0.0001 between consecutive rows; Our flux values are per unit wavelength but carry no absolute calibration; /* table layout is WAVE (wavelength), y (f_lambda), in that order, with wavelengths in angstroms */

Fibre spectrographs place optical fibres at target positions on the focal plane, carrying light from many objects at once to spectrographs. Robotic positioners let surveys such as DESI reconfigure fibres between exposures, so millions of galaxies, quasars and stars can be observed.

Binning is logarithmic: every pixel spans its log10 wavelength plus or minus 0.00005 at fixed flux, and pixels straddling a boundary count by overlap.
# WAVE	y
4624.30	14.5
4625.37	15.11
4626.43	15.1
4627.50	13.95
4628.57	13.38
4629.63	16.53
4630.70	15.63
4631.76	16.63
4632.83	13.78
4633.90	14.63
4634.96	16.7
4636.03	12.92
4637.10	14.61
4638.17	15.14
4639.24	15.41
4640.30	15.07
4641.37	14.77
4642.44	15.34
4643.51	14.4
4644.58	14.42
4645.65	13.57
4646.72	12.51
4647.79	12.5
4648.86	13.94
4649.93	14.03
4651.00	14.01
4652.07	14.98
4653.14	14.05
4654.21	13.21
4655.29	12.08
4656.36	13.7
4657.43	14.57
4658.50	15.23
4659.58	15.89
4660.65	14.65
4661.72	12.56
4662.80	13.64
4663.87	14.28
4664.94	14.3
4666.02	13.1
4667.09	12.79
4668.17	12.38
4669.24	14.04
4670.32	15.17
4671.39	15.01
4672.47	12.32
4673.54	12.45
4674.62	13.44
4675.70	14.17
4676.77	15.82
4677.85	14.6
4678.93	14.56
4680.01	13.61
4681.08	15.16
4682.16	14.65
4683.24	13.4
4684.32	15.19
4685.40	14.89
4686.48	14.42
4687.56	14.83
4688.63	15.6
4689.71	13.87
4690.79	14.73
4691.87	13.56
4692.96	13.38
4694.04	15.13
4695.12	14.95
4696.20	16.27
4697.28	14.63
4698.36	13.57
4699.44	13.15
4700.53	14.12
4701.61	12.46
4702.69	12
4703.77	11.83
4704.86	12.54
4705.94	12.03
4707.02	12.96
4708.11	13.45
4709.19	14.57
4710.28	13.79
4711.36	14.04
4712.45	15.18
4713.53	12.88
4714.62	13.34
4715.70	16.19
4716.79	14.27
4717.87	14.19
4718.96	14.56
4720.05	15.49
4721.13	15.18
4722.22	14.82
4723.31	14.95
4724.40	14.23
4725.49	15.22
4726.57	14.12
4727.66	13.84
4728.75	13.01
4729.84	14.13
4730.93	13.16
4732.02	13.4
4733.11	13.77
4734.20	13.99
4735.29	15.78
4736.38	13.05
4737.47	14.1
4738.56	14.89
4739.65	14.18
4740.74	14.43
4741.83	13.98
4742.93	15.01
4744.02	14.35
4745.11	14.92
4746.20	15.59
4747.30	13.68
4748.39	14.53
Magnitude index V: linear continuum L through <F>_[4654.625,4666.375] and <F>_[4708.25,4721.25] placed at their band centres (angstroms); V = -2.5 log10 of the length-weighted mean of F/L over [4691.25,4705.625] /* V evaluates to 0.05 mag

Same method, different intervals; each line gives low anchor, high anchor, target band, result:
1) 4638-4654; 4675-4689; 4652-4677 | 0.045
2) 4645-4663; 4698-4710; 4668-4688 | -0.065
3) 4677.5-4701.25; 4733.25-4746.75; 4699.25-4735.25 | 0.046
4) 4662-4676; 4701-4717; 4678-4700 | -0.075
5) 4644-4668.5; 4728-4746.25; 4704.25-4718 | 0.021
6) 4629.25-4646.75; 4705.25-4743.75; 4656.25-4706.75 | 0.039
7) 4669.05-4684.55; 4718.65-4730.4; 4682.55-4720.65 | 0.024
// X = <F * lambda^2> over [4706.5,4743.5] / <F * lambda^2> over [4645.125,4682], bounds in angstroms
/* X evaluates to 1.05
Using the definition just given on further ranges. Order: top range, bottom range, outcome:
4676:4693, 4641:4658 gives 1.06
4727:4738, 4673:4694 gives 0.98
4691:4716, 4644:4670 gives 1.02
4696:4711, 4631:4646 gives 0.92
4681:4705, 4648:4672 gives 1.02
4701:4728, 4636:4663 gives 1.01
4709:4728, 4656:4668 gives 1.06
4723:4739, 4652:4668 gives 1.05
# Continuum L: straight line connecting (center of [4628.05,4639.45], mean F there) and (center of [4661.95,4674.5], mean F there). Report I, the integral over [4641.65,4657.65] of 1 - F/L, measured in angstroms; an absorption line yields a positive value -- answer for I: 0.6 angstroms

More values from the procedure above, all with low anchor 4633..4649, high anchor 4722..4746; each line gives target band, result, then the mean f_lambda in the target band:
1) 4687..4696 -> -0.2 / 14.6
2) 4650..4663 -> 0.3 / 14.1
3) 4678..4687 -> -0.1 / 14.5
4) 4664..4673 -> 0.4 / 13.7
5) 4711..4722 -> -0.2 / 14.5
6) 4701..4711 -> 1.0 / 12.9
